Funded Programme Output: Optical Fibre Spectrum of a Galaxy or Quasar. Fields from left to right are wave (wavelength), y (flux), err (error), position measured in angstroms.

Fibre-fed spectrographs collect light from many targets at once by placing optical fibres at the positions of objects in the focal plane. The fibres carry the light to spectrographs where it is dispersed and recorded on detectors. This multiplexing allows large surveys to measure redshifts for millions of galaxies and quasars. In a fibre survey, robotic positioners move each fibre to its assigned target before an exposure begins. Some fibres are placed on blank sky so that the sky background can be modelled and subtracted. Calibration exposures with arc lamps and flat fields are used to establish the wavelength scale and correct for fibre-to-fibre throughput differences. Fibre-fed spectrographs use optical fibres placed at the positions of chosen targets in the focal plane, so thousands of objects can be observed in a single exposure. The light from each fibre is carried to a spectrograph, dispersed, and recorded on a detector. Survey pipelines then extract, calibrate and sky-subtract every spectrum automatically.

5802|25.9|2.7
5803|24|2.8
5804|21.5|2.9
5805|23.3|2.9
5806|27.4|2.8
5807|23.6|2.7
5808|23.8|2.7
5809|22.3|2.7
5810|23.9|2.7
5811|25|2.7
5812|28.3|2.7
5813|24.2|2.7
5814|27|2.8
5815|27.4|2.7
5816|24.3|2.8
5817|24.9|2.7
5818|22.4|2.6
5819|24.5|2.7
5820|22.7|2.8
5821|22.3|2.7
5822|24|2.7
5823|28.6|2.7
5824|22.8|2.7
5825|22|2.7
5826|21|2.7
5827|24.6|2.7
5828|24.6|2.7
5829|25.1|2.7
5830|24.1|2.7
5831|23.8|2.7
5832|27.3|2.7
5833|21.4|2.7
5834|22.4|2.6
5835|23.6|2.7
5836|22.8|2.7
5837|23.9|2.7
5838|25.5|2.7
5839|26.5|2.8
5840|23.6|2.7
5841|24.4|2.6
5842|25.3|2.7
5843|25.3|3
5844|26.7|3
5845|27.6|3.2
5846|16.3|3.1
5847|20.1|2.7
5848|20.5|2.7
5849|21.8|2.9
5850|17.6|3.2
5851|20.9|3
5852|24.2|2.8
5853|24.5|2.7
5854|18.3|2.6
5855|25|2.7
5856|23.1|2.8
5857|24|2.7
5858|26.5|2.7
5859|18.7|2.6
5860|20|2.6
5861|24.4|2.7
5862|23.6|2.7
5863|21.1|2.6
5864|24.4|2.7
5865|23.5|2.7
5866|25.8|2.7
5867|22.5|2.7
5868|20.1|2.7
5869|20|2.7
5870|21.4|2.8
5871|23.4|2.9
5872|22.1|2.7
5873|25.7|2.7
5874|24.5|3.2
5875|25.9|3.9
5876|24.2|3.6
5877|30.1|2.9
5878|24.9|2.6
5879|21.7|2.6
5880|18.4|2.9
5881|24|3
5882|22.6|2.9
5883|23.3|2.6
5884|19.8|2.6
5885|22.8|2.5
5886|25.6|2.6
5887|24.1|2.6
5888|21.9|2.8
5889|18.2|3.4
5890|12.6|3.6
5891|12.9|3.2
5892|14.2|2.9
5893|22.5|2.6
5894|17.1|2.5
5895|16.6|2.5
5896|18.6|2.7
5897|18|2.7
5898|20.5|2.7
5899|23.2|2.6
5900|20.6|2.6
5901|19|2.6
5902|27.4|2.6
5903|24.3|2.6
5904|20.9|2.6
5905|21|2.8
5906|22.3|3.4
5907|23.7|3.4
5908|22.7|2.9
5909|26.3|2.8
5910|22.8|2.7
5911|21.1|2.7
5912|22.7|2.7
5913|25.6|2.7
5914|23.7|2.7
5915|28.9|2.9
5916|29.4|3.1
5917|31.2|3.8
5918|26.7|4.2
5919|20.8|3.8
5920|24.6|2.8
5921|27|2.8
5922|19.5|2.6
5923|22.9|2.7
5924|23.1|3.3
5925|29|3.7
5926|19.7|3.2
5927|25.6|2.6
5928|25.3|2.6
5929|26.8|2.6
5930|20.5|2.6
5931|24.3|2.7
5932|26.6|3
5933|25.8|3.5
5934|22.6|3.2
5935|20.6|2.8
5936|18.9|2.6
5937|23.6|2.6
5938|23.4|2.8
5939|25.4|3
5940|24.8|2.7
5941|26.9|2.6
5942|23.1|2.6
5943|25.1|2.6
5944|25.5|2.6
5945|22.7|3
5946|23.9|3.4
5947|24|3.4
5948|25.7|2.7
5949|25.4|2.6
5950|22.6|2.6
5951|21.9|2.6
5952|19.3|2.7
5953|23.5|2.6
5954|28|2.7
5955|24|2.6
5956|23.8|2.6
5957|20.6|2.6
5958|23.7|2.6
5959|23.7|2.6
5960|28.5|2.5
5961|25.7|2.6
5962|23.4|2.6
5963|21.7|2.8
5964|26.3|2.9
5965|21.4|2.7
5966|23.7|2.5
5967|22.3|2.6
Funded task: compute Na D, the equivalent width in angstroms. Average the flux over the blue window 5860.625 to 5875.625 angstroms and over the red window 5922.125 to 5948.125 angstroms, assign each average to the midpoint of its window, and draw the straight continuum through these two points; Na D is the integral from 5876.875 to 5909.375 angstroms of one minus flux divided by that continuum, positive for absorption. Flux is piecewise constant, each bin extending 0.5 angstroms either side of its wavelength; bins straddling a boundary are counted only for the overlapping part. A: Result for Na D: 3.3 angstroms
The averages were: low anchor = 23.2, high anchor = 24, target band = 21.1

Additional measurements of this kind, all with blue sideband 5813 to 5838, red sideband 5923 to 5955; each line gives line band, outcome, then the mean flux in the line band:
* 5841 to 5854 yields 0.9 angstroms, 22.5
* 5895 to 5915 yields 1.4 angstroms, 22.4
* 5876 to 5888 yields 0.3 angstroms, 23.4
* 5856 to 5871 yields 0.9 angstroms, 22.6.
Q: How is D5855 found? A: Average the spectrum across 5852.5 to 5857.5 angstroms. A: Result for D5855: 23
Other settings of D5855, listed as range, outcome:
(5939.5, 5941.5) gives 25.9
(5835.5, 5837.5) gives 23.4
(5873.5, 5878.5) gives 25.9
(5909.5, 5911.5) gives 22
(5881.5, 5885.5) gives 22.1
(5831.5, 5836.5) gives 23.5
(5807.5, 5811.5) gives 23.8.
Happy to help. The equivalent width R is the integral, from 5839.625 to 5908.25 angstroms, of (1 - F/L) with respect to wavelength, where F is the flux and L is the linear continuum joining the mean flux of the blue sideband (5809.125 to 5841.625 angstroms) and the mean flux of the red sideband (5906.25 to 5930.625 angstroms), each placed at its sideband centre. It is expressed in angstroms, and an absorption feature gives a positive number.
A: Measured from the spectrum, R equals 6.67 angstroms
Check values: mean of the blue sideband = 24.3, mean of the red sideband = 24.5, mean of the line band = 22.1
